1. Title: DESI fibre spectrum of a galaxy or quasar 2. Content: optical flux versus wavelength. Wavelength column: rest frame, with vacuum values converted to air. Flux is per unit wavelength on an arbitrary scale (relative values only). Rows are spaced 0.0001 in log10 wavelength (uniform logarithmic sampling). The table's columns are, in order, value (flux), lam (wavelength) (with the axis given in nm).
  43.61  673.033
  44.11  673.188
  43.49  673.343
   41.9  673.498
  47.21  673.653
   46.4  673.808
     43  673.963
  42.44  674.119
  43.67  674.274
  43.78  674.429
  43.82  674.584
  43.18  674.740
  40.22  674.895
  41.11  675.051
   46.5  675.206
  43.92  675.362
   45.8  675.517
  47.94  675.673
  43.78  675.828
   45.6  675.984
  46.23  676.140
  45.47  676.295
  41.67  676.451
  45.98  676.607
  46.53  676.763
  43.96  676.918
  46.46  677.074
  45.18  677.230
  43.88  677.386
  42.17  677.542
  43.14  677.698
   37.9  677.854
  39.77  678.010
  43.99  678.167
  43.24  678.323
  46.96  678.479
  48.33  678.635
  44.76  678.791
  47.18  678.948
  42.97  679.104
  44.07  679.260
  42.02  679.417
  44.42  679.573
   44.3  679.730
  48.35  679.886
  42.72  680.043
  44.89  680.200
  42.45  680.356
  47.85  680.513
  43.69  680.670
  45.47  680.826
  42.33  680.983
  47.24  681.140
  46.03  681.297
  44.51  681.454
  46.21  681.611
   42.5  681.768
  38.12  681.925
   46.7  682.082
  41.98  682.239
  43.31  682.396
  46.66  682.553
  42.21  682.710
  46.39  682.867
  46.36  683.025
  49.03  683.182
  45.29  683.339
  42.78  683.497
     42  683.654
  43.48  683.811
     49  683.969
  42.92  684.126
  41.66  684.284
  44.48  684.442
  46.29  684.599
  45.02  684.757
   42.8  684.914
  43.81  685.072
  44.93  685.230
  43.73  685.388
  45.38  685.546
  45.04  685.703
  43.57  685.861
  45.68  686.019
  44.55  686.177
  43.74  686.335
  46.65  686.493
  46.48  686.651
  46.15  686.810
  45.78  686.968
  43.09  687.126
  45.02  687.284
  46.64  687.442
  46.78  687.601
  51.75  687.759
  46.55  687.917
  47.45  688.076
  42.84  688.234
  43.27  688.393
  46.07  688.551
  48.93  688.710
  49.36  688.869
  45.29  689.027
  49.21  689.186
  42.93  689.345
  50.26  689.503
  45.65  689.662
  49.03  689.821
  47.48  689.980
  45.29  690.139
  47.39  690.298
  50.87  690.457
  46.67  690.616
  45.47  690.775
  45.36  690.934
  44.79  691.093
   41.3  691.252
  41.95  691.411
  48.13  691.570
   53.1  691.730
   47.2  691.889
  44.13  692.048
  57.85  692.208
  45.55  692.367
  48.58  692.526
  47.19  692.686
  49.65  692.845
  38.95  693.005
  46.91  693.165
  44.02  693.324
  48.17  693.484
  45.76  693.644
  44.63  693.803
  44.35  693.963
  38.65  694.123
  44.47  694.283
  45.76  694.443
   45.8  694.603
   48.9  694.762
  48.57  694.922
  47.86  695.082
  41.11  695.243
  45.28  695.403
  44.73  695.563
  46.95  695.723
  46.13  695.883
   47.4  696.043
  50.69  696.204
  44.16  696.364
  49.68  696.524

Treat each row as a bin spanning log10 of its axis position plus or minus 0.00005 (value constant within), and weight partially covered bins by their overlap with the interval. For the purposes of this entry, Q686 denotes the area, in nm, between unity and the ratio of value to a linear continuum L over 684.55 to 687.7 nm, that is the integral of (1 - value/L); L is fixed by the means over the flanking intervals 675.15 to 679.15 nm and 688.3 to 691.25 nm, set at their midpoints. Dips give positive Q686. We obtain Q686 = 0.07 nm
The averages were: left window 44.6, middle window 45.1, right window 46.7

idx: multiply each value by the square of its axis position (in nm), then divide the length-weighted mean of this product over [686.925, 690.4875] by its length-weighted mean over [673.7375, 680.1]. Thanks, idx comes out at 1.1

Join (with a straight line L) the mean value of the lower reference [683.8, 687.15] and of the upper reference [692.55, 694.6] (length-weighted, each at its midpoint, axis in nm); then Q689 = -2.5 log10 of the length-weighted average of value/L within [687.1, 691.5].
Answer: -0.035 mag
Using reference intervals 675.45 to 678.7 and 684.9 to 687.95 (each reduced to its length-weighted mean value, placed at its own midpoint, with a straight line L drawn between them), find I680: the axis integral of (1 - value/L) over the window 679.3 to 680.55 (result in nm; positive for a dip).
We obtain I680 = 0.007 nm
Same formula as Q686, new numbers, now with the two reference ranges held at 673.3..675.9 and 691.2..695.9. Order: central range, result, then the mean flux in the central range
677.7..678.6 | 0.03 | 42.7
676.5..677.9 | 0.01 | 44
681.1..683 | 0.02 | 44.3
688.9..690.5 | -0.06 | 47.3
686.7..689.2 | -0.05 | 46.4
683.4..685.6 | 0.05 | 44.1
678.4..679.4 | -0.02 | 45.5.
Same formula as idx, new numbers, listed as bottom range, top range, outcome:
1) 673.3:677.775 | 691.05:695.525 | 1.09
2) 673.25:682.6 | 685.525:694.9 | 1.08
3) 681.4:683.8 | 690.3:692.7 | 1.09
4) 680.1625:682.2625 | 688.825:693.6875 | 1.09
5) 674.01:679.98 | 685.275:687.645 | 1.05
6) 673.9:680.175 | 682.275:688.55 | 1.05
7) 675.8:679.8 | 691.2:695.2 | 1.09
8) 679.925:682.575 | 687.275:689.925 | 1.08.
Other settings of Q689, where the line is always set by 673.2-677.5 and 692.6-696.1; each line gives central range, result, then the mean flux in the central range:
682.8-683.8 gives -0.008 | 45.2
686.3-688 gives -0.029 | 46.3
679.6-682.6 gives 0.007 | 44.5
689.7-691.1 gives -0.040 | 47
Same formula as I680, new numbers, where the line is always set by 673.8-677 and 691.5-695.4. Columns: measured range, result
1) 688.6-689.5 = -0.03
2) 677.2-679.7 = 0.05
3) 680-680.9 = 0.01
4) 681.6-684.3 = 0.06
